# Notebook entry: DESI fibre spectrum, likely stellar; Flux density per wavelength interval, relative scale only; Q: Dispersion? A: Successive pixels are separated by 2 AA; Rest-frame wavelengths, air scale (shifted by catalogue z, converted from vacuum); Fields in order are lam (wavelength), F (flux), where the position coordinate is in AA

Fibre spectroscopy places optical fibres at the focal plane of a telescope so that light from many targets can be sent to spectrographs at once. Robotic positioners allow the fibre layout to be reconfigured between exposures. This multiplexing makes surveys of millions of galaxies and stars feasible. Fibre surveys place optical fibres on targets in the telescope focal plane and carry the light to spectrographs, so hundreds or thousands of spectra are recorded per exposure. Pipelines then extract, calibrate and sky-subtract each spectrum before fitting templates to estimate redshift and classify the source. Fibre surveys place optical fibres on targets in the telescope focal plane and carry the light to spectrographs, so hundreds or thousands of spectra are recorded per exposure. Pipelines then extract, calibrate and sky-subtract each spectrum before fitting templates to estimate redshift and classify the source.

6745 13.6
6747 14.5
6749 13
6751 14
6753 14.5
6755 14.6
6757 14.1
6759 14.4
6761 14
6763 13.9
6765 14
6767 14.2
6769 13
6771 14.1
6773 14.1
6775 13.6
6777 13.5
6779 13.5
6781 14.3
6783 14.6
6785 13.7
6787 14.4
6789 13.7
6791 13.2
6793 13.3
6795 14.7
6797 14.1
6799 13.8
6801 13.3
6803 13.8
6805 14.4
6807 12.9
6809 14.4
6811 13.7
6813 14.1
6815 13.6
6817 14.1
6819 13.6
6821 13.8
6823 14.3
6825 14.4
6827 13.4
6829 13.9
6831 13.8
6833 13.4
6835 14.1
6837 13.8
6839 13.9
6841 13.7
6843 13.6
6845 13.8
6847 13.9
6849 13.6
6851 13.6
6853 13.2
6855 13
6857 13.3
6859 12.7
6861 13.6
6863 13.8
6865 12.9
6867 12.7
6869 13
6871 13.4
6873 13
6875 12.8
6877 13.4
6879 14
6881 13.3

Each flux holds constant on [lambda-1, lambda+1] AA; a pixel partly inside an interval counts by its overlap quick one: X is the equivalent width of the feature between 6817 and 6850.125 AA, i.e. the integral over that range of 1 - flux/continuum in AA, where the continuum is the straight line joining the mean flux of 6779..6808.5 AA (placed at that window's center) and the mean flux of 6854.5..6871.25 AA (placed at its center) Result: -0.9 AA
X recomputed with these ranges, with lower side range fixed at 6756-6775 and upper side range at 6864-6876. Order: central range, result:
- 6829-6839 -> -0.4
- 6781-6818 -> -0.7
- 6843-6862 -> -0.4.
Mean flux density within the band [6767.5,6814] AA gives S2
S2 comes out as 13.8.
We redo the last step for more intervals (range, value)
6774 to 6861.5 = 13.8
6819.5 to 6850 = 13.8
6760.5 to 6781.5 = 13.8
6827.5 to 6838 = 13.8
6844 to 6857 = 13.5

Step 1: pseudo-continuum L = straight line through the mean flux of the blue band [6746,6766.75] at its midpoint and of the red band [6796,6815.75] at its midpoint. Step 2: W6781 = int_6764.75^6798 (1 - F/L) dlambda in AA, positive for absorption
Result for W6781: 0.2 AA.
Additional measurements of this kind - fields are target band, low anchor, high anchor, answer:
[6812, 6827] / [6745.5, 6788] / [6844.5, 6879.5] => -0.37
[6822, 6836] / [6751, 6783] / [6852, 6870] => -0.49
